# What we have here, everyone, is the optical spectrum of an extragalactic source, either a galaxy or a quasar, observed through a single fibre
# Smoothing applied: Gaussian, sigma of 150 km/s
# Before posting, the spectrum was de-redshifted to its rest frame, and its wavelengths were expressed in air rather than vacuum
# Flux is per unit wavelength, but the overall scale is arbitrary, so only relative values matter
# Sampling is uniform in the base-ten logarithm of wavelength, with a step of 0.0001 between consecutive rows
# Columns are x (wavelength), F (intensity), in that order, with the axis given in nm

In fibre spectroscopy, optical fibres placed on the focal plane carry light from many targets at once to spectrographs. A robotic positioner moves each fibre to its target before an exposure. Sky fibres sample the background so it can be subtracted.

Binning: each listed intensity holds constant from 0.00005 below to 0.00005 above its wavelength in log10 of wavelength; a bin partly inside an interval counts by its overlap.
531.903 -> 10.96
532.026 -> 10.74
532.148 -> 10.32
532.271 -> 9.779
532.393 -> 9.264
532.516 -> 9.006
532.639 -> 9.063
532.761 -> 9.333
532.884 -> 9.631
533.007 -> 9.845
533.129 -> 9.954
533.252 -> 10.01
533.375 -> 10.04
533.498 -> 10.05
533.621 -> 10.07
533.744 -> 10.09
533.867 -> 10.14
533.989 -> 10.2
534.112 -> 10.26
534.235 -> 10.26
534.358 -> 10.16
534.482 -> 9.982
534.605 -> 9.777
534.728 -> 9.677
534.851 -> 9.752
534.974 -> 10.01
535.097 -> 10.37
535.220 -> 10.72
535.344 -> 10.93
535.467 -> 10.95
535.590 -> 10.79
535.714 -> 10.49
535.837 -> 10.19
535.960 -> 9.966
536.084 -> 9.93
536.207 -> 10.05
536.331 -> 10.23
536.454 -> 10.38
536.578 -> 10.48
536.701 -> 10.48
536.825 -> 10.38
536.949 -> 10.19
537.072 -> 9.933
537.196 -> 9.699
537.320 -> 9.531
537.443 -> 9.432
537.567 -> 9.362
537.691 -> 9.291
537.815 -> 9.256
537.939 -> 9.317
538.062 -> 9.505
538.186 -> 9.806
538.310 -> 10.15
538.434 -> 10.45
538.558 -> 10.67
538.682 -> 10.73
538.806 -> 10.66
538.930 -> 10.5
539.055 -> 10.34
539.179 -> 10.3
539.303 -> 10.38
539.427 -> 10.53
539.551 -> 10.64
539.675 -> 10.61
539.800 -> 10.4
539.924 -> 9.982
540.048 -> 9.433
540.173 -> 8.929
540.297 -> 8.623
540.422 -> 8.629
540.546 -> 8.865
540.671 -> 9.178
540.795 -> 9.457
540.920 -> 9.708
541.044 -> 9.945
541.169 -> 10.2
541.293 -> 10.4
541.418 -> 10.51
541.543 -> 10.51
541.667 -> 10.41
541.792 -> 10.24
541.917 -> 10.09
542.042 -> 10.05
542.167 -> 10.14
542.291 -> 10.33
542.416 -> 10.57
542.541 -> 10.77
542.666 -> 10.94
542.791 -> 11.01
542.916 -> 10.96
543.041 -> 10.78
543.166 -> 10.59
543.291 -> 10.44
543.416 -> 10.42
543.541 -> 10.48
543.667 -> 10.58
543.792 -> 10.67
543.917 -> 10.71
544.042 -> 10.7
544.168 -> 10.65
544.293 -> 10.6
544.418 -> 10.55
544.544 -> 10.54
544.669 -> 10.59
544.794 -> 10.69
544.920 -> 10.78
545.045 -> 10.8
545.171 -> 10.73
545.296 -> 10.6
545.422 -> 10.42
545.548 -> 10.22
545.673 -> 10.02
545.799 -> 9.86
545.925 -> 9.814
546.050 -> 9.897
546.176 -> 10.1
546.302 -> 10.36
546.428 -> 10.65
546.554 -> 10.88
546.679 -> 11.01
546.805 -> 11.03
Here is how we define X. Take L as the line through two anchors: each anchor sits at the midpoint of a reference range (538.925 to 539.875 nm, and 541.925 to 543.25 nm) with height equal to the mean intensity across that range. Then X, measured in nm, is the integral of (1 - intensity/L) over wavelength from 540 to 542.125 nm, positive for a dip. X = 0.16 nm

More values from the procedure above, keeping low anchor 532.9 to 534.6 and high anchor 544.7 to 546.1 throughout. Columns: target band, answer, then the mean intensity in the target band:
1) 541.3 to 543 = -0.038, 10.5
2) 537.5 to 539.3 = 0.025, 10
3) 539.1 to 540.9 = 0.088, 9.72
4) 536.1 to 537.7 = 0.025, 9.98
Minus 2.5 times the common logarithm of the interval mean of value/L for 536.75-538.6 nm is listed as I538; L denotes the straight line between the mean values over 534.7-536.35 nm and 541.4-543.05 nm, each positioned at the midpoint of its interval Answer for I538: 0.06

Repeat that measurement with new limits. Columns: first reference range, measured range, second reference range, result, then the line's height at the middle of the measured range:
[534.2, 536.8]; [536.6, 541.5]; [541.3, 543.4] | 0.051 mag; 10.4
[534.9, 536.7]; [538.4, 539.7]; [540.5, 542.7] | -0.030 mag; 10.2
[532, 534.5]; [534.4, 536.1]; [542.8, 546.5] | -0.027 mag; 10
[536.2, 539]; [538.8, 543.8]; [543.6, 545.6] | 0.015 mag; 10.3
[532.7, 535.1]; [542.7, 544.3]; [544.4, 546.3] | -0.038 mag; 10.3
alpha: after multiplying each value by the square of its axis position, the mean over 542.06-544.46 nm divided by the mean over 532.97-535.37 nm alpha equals 1.09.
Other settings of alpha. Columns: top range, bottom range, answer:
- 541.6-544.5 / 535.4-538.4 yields 1.08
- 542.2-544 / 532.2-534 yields 1.13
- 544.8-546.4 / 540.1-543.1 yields 1.04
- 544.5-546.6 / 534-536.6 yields 1.05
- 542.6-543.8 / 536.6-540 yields 1.08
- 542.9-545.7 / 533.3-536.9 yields 1.07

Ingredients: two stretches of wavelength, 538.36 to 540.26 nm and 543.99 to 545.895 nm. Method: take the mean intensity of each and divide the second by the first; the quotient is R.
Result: 1.0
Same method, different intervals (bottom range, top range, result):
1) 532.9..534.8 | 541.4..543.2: 1.05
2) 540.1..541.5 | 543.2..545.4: 1.12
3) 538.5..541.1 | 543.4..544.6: 1.07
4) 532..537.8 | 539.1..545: 1.03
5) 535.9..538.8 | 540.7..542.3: 1.02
